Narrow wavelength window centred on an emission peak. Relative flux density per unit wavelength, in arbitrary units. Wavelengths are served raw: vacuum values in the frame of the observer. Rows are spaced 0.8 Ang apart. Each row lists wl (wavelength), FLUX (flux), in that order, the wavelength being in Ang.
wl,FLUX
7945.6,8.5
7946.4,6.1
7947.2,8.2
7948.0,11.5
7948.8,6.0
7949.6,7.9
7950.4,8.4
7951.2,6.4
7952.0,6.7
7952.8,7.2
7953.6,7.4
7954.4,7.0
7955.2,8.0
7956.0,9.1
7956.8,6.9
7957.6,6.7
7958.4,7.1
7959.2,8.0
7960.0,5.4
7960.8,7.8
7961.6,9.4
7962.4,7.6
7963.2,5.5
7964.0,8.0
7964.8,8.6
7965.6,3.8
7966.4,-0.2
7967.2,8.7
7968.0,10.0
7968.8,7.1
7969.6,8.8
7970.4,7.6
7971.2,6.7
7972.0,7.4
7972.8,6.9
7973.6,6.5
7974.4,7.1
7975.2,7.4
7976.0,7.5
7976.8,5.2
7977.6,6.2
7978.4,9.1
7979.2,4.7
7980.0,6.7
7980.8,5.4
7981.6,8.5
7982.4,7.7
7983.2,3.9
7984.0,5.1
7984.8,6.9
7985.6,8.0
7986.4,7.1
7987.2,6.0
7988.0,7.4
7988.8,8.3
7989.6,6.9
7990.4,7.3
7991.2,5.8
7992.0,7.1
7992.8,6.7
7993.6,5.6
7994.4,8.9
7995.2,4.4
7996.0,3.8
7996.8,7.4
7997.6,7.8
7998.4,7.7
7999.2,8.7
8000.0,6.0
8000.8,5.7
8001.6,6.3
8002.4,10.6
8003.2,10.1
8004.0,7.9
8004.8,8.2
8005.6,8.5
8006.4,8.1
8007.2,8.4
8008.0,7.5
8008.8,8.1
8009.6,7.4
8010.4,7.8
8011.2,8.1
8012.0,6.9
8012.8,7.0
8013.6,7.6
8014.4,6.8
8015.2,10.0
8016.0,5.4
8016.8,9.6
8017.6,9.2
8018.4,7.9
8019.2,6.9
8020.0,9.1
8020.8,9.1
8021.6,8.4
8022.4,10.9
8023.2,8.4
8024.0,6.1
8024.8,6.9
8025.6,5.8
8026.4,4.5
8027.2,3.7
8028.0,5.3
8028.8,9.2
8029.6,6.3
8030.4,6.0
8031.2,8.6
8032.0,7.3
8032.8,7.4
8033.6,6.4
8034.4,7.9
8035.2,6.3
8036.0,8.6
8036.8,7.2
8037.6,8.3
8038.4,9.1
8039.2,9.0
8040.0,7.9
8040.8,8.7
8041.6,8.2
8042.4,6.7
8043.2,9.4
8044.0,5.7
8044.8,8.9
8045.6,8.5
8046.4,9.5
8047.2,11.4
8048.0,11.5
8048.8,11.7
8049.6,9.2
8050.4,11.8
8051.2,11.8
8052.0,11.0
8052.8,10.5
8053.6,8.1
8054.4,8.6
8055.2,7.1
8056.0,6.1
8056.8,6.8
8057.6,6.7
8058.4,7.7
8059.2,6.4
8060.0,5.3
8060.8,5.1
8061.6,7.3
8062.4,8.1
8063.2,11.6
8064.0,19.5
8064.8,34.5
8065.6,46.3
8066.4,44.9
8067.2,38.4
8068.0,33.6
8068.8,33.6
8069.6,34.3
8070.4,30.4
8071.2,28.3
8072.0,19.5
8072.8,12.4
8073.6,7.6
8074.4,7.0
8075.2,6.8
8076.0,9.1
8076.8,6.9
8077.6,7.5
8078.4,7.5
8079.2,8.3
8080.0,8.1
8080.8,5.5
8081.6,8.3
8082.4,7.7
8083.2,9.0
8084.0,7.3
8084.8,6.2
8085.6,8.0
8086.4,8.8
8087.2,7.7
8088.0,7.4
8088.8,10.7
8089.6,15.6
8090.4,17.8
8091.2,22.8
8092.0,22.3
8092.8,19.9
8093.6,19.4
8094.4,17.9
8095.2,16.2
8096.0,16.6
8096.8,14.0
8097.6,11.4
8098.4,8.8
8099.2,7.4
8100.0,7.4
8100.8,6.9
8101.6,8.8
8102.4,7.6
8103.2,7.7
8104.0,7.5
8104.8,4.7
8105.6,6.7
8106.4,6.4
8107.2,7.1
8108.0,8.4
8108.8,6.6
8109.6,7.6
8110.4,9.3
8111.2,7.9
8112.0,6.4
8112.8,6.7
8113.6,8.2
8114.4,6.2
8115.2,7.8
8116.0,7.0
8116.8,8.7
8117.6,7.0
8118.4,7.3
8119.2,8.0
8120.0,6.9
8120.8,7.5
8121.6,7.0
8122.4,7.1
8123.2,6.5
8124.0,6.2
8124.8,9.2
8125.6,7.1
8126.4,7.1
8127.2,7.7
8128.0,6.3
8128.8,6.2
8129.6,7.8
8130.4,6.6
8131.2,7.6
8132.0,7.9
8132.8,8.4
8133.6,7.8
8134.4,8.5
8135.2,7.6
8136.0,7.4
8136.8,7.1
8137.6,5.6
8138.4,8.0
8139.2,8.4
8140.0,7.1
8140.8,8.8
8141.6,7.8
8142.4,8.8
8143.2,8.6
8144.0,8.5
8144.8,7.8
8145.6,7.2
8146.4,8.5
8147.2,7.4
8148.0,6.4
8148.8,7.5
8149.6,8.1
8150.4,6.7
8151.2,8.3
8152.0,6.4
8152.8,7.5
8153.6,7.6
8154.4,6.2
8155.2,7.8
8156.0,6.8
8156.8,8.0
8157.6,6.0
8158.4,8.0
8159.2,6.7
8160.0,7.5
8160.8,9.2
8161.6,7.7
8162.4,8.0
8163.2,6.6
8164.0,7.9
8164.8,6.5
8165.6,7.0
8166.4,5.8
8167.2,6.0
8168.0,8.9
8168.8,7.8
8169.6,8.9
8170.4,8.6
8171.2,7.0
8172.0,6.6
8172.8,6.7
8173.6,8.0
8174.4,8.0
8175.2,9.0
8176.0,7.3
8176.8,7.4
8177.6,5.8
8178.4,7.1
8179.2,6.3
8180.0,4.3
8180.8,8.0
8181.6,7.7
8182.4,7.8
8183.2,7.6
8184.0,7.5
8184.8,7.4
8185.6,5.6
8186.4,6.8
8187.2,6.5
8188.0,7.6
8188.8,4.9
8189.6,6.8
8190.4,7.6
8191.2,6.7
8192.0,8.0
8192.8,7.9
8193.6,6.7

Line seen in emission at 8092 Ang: [N II]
